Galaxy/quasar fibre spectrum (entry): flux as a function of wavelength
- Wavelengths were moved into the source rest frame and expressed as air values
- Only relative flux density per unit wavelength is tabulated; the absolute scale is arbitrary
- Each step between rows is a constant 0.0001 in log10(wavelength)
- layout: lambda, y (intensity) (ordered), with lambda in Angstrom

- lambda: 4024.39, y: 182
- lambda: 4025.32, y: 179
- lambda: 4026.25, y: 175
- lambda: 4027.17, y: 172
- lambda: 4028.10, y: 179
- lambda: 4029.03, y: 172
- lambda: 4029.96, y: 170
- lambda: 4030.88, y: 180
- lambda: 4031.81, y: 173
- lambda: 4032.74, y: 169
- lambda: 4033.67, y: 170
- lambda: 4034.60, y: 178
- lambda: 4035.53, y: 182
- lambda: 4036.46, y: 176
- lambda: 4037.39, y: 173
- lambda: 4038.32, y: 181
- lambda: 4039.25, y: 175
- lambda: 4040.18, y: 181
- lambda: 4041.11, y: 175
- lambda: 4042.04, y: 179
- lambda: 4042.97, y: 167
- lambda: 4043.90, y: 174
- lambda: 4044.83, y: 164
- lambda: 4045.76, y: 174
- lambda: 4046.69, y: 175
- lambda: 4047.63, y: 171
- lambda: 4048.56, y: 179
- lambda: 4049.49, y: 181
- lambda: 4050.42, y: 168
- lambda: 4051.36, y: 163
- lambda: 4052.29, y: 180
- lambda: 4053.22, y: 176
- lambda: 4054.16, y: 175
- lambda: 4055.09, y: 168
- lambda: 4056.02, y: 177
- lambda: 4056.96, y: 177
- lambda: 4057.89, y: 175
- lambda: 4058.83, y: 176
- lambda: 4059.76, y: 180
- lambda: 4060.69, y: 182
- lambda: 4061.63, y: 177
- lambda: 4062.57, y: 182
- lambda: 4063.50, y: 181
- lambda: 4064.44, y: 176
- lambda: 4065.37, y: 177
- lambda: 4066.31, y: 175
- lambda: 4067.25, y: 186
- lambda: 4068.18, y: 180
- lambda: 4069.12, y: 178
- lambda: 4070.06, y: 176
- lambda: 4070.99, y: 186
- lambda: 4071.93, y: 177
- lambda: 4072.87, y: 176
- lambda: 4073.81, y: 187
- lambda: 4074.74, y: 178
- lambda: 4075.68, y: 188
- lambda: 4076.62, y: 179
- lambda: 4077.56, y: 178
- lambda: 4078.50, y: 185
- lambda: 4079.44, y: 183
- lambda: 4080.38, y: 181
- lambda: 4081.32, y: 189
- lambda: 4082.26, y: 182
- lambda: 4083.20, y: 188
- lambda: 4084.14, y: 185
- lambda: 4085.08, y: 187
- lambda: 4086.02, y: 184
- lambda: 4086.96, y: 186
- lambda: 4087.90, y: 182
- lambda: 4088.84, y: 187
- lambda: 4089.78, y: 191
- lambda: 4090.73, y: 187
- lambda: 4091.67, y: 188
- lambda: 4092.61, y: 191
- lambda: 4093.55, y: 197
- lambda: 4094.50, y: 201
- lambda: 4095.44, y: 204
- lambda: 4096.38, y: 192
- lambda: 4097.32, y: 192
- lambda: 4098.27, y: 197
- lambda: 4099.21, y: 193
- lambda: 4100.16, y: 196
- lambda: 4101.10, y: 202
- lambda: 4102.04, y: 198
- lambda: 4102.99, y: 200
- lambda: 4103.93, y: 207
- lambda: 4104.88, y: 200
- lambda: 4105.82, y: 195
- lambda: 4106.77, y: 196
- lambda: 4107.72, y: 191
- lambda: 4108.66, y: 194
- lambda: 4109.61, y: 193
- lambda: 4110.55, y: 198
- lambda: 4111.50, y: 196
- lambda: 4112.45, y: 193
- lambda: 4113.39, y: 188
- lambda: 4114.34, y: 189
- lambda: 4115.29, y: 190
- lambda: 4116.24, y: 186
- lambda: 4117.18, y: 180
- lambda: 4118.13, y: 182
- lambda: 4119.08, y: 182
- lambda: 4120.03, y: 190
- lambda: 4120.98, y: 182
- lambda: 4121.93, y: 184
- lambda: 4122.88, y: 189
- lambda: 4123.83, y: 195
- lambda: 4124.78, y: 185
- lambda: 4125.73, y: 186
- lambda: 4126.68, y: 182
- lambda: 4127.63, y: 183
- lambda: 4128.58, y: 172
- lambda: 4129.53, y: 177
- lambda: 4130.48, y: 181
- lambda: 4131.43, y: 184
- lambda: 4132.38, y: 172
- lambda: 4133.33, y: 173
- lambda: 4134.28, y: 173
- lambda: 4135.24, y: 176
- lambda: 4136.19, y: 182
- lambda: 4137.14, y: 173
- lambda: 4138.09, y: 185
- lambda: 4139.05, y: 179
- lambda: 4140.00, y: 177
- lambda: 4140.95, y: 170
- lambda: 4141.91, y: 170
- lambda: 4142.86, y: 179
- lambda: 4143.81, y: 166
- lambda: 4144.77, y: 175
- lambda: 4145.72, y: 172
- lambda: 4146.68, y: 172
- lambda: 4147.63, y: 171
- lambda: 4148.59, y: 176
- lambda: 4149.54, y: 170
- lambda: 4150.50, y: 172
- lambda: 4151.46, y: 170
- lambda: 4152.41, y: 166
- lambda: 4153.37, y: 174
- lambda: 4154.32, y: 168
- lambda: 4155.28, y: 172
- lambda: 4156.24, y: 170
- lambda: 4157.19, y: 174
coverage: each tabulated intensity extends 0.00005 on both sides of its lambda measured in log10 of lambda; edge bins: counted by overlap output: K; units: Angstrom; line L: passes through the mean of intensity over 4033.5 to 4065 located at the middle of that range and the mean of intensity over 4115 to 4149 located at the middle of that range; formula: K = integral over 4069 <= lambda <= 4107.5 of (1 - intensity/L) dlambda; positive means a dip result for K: -2.57 Angstrom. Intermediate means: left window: 176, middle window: 189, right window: 179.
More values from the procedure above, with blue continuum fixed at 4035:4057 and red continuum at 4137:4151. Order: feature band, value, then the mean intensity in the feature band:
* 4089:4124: -3.73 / 193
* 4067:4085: -0.82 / 182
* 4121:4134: -0.58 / 182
